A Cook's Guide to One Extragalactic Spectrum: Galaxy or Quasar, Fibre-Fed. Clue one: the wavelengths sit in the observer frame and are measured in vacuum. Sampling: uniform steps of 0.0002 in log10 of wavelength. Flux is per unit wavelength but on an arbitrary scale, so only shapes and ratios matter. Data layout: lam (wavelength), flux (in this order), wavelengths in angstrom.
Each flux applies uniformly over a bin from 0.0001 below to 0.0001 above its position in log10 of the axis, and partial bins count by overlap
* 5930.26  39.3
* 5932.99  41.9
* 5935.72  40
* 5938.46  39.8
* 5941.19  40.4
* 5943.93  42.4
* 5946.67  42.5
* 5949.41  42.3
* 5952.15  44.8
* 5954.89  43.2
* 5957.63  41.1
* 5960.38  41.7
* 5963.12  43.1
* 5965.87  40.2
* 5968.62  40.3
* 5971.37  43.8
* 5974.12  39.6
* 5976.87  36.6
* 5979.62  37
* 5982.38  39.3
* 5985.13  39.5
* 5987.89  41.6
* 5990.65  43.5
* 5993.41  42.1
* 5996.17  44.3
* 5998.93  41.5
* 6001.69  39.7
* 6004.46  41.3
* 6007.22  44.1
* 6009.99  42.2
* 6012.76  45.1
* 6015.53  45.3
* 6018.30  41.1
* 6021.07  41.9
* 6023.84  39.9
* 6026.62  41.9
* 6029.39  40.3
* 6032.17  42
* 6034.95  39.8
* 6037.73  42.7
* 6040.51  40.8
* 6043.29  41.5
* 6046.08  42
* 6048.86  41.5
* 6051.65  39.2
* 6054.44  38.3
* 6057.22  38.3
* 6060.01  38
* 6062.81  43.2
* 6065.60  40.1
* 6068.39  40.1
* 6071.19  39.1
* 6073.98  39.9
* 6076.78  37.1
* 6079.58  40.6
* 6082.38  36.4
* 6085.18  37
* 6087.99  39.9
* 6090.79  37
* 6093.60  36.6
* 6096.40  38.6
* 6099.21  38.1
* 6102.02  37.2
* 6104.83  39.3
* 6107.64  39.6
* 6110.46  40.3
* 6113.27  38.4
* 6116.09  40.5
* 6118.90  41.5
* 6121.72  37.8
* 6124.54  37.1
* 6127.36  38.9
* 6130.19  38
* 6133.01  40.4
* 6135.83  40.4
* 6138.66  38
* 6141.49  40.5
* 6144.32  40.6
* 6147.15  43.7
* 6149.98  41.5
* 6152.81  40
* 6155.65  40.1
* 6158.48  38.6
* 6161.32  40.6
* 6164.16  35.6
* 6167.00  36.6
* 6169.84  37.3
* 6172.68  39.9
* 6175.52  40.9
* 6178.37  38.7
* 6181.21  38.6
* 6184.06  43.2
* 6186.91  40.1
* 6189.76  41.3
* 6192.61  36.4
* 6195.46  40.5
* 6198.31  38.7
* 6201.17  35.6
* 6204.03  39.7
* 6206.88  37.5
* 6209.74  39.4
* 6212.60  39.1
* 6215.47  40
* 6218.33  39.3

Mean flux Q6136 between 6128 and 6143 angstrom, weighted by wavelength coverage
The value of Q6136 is 39.4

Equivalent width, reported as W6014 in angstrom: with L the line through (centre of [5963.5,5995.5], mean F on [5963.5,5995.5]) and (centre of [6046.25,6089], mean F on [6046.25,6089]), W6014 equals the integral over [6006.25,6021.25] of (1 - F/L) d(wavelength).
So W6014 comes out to -1.3 angstrom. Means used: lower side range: 40.5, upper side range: 39.3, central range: 43.4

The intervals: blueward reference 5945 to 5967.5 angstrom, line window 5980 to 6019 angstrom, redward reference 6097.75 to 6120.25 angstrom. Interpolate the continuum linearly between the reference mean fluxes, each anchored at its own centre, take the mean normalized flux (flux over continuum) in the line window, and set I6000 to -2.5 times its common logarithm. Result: -0.02 mag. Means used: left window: 42.3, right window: 39.4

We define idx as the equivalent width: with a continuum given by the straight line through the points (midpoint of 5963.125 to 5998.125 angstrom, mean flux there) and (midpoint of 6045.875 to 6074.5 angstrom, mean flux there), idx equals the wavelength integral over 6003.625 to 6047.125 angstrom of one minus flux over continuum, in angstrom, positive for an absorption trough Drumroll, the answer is -1.9 angstrom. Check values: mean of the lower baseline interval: 40.8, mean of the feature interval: 42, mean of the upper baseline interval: 39.9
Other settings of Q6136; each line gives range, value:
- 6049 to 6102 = 38.8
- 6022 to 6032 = 40.9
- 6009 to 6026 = 42.6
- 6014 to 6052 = 41.5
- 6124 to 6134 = 38.6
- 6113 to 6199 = 39.5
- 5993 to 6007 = 42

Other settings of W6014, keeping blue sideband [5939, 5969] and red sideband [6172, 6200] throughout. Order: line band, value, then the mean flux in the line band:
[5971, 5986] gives 1.00 angstrom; 39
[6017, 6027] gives 0.05 angstrom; 41.1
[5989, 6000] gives -0.33 angstrom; 42.9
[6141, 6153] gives -0.38 angstrom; 41.5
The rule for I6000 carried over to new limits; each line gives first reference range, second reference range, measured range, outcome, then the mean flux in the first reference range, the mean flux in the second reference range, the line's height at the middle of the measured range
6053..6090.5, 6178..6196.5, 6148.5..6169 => 0.02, 39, 39.9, 39.7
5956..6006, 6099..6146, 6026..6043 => -0.03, 40.9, 39.3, 40.3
